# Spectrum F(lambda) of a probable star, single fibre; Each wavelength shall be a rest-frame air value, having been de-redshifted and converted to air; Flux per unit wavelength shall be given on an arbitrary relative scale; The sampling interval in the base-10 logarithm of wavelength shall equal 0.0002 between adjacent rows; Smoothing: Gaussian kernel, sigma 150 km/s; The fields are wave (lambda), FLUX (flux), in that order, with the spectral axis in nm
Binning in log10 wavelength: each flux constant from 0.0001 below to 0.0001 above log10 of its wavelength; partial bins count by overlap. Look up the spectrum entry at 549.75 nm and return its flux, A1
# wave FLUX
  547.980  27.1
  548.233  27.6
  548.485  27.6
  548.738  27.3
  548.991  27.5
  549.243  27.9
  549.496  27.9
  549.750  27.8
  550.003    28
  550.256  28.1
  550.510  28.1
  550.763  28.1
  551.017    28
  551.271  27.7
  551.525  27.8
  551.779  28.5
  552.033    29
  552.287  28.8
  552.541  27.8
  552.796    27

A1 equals 27.8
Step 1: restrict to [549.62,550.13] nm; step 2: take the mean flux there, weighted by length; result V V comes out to 27.9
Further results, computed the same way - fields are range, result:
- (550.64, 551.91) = 28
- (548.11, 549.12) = 27.5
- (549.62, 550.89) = 28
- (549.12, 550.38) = 27.9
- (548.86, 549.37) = 27.7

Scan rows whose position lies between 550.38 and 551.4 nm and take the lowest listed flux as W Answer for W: 27.7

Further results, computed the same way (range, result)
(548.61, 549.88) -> 27.3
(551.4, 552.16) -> 27.8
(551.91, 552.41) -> 28.8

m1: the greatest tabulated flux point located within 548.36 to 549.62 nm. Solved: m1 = 27.9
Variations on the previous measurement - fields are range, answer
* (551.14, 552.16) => 29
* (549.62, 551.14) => 28.1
